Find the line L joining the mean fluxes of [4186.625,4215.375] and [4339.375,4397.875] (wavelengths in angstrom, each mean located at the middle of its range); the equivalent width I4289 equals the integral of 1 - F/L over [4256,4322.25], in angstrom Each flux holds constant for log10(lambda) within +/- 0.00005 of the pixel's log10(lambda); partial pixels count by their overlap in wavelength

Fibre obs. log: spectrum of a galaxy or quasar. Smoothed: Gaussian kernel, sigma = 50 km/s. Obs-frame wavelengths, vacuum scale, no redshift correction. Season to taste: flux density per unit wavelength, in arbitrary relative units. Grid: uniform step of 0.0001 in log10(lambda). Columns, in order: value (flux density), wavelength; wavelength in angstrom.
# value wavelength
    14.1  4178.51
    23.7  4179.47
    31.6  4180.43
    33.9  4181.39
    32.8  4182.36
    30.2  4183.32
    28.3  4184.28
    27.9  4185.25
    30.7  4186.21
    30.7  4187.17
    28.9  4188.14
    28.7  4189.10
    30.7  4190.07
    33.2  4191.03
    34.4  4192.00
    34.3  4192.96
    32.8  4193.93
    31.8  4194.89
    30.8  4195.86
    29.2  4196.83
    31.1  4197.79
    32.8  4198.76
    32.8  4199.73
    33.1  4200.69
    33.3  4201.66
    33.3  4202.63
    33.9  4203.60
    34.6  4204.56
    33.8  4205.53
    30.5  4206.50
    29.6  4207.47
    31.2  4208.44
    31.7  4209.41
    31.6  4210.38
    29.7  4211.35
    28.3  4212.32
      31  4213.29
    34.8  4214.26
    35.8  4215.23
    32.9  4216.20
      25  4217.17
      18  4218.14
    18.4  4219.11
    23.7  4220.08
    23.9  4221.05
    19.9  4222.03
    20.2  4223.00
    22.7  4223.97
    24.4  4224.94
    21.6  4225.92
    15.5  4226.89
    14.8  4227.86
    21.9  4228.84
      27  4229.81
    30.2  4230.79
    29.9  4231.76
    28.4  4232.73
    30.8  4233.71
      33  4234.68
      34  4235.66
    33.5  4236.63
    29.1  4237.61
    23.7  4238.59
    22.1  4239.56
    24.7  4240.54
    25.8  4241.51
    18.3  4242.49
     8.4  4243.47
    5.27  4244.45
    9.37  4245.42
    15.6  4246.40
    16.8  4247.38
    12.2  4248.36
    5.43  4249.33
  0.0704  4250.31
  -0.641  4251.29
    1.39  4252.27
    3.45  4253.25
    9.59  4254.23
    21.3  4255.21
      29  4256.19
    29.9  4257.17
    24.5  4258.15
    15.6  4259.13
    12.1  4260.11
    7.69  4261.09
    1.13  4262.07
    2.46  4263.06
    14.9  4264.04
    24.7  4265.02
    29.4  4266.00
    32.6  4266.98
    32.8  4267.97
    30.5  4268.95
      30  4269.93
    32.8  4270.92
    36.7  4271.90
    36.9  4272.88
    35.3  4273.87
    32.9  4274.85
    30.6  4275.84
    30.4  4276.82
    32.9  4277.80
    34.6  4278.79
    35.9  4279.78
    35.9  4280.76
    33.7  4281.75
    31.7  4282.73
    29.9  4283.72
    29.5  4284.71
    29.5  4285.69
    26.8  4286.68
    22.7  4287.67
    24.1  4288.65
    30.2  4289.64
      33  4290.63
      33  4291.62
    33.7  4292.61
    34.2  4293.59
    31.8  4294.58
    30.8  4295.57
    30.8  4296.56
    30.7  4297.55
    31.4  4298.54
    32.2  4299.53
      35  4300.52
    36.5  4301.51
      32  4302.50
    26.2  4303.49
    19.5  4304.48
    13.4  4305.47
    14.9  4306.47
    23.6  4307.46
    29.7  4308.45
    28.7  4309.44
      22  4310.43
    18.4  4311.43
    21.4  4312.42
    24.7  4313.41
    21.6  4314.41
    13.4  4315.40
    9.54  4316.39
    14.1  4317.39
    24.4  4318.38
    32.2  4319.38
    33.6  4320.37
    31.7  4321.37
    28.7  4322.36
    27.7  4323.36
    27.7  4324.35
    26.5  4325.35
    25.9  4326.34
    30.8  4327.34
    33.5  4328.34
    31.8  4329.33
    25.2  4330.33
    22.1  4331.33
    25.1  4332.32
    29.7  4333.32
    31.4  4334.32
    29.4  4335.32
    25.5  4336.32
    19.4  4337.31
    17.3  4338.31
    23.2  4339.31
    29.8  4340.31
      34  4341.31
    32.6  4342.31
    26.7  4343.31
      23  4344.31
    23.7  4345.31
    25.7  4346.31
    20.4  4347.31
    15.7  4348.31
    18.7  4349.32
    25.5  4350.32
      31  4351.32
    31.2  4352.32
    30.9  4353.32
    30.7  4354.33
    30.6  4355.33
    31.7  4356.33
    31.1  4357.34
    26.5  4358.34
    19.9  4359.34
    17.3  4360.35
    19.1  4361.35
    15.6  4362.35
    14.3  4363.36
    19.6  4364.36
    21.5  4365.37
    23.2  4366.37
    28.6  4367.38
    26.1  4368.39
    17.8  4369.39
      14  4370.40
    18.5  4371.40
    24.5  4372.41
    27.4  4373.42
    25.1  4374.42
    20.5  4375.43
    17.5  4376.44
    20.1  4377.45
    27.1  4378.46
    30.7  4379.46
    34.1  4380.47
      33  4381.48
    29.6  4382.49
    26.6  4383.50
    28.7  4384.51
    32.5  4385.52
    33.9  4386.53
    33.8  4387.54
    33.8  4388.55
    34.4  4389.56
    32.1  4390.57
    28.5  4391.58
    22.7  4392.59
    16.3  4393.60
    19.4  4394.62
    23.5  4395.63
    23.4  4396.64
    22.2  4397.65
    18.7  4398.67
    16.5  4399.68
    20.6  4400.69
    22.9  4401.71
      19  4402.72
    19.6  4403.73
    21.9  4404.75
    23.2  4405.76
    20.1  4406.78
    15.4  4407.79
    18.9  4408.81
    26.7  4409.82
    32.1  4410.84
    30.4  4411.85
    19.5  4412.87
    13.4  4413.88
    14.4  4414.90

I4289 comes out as 3.84 angstrom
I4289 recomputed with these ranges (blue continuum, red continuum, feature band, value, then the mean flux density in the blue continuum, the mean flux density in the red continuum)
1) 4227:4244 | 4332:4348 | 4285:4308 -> -2.5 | 25.3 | 25.9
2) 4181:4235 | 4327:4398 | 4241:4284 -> 9.8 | 29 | 25.6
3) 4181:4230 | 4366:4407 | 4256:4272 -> 3.0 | 28.9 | 24.7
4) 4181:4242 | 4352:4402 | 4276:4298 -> -3.3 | 28.8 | 24.9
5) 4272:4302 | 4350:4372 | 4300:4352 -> 4.3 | 31.9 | 23.8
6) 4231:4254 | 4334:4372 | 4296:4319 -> -2.8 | 17.9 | 24.2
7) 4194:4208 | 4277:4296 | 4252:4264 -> 6.9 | 32.2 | 31.2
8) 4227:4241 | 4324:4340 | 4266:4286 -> -4.4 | 27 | 26.6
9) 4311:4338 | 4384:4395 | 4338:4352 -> 0.8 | 25.4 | 28.8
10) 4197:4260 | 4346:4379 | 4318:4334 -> -3.6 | 23.6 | 23.2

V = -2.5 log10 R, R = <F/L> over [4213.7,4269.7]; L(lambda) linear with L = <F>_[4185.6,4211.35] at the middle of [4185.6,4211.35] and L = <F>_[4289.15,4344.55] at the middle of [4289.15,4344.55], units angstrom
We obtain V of 0.42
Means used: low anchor 31.8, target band 20.4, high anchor 26.9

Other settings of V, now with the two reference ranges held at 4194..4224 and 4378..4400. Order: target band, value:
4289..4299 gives -0.120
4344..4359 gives 0.058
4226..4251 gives 0.384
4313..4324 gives 0.184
